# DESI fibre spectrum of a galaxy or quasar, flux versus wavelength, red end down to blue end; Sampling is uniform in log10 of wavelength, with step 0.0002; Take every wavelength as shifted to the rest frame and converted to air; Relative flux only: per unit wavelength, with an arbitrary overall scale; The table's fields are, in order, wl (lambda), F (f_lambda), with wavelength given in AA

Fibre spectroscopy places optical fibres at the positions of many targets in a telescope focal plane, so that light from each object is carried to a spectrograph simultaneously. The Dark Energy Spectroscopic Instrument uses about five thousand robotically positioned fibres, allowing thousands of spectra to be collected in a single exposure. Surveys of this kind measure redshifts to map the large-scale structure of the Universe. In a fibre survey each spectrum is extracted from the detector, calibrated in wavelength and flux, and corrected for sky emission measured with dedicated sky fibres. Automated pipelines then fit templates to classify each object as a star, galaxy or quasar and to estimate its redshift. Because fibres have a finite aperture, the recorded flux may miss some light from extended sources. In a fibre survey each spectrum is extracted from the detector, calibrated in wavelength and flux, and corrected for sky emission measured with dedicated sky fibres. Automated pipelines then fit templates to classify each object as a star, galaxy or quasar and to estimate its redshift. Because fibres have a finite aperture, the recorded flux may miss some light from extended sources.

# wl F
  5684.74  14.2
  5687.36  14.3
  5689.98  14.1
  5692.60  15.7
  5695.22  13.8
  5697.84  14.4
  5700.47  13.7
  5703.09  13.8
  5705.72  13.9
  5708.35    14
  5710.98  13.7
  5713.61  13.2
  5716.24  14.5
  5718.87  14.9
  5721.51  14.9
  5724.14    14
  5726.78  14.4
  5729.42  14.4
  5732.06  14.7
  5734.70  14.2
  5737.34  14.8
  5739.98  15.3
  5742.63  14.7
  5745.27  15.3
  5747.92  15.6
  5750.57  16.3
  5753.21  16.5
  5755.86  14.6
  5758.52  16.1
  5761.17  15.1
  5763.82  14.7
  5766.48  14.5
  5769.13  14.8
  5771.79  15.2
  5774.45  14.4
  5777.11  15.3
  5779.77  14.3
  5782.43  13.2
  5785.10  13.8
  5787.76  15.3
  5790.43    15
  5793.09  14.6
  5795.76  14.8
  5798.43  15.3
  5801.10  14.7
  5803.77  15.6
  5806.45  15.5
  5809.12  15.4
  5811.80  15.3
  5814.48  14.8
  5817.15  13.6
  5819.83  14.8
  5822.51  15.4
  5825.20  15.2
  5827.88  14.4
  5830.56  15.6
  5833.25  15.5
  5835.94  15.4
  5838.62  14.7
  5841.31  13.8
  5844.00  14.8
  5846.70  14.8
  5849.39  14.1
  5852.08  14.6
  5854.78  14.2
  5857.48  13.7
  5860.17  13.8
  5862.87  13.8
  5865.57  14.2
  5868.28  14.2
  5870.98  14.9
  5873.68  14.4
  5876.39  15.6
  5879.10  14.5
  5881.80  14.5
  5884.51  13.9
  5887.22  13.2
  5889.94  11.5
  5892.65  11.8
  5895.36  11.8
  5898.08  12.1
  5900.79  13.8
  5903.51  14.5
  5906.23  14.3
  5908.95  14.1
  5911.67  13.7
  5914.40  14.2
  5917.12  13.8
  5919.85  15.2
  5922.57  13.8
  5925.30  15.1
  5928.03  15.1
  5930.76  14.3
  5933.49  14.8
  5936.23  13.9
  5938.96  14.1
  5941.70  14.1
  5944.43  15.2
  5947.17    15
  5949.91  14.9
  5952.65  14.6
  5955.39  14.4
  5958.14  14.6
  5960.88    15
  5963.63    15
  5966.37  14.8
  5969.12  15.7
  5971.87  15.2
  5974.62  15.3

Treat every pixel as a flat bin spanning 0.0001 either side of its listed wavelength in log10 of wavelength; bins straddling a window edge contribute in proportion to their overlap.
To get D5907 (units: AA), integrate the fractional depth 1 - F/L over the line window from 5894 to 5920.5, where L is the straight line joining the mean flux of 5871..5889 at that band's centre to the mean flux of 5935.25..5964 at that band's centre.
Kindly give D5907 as 1.3 AA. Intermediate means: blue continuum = 14.3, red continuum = 14.6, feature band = 13.7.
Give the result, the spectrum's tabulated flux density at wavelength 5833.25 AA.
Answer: 15.5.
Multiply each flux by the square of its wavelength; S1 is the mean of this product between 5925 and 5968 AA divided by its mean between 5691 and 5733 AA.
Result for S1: 1.12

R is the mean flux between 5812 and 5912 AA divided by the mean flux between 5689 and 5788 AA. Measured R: 0.97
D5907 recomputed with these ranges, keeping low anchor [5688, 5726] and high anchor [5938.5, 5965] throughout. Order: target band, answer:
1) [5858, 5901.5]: 2.8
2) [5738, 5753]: -1.3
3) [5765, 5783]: -0.3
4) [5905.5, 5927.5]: 0.5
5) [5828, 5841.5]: -0.5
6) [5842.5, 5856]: 0.0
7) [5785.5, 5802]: -0.6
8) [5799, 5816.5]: -0.9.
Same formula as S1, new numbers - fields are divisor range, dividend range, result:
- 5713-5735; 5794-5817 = 1.08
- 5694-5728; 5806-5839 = 1.11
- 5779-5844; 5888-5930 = 0.95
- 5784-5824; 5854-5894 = 0.95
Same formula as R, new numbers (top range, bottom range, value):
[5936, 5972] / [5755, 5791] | 1.00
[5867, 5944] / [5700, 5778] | 0.95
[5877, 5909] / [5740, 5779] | 0.88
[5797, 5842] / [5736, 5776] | 0.99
